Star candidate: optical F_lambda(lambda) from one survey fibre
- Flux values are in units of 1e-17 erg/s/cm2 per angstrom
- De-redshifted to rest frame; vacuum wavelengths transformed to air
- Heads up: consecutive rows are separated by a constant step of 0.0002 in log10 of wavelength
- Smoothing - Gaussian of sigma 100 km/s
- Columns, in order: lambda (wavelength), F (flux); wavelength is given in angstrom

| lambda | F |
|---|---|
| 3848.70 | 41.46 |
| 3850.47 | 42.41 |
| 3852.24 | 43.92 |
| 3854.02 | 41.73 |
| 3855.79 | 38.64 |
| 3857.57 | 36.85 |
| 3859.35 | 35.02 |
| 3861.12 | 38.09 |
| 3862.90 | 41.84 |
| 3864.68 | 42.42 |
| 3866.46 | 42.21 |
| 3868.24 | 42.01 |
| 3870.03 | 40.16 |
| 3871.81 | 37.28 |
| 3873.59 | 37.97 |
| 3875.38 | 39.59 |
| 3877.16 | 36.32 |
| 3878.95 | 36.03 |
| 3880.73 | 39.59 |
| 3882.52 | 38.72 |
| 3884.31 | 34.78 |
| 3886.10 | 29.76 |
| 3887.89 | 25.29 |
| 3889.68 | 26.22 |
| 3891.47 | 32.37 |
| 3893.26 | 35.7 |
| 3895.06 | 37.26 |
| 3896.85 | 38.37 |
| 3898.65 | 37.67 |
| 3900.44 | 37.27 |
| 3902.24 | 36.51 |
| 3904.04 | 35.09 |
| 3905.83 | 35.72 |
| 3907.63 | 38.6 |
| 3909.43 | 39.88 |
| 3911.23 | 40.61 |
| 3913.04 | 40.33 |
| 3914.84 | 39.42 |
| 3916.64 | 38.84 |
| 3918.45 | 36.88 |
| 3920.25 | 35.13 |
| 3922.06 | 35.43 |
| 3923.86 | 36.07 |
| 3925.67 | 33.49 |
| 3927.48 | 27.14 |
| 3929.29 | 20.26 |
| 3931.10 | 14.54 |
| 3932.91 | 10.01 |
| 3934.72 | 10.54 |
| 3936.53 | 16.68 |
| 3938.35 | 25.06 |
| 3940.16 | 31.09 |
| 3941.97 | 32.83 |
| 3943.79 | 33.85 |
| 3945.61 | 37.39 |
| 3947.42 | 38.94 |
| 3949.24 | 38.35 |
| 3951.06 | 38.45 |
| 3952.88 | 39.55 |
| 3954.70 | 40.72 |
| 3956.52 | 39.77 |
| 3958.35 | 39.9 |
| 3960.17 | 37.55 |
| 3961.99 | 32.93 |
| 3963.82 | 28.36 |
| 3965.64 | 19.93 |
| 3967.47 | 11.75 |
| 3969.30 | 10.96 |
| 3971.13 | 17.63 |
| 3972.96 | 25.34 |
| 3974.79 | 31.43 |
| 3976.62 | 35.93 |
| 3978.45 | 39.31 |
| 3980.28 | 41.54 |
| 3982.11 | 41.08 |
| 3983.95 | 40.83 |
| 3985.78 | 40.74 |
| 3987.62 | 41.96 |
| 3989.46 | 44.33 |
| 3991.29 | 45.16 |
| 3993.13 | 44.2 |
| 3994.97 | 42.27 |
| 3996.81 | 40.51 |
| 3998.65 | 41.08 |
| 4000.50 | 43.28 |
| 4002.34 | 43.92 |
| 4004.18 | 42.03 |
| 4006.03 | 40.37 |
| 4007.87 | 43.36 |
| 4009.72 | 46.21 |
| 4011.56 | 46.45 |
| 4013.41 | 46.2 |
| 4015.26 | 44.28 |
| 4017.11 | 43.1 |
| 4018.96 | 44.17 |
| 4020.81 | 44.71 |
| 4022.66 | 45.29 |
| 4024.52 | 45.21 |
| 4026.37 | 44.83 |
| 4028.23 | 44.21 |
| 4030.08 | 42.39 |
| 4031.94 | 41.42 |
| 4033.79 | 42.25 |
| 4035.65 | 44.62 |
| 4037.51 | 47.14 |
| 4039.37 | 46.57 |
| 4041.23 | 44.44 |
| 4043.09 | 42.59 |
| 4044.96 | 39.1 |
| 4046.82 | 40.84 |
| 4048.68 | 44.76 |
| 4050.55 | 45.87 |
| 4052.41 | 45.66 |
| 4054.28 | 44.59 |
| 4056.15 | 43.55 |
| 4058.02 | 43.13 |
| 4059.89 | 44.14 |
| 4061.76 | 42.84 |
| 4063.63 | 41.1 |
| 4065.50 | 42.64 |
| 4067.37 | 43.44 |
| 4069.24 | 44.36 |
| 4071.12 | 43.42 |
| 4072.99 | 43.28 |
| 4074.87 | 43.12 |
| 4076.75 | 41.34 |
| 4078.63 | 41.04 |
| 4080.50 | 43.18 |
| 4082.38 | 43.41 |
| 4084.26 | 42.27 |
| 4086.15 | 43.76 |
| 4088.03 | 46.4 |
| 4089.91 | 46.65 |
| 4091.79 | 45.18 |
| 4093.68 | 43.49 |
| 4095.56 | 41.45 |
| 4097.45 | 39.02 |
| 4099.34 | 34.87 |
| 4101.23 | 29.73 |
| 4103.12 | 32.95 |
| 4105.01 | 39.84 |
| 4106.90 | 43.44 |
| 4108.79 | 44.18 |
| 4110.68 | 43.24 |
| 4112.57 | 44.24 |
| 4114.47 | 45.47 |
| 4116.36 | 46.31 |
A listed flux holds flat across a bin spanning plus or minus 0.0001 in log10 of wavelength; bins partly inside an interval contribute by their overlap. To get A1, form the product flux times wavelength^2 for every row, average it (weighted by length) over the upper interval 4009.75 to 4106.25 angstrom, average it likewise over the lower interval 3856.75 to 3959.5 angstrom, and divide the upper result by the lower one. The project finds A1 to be 1.34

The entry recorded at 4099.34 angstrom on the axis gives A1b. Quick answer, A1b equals 34.87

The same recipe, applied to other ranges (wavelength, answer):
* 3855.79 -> 38.64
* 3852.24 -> 43.92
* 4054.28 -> 44.59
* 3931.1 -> 14.54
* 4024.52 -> 45.21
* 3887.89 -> 25.29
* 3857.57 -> 36.85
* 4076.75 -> 41.34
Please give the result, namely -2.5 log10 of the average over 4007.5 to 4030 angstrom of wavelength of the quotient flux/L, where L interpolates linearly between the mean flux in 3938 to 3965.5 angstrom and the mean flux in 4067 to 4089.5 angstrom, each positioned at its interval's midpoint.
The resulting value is -0.13 mag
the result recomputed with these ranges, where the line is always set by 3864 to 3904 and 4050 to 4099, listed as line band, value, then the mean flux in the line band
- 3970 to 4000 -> 0.05 mag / 38.2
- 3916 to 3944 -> 0.37 mag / 27.1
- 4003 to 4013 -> -0.08 mag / 43.8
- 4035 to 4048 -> -0.04 mag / 43.6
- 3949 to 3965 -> 0.06 mag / 36.9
